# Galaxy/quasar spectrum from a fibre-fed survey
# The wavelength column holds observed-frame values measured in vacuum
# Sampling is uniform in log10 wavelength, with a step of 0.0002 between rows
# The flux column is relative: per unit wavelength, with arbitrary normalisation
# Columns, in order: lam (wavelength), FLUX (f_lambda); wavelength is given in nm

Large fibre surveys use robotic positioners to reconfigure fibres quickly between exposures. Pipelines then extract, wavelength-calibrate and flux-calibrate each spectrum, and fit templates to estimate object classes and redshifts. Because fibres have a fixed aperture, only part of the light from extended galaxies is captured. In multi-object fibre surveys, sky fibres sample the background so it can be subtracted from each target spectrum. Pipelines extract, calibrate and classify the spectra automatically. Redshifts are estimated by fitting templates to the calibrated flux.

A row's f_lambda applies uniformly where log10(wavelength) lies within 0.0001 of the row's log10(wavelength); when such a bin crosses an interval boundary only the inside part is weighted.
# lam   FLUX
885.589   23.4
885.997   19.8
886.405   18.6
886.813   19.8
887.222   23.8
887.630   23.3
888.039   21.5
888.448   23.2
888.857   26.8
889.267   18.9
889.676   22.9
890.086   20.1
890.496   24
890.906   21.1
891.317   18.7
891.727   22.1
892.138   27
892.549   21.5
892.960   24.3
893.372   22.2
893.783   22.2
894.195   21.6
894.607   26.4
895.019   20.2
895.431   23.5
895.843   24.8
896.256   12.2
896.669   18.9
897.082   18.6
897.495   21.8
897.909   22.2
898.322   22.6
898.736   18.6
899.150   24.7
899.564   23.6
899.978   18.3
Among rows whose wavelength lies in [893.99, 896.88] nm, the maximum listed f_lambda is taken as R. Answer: 26.4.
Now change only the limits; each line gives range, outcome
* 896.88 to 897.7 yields 21.8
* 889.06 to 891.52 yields 24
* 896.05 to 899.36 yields 24.7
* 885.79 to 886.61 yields 19.8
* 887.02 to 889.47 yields 26.8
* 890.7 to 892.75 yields 27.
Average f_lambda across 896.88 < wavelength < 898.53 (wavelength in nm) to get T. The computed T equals 21.3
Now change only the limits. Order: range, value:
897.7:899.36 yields 22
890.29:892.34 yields 22.6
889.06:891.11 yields 21.4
